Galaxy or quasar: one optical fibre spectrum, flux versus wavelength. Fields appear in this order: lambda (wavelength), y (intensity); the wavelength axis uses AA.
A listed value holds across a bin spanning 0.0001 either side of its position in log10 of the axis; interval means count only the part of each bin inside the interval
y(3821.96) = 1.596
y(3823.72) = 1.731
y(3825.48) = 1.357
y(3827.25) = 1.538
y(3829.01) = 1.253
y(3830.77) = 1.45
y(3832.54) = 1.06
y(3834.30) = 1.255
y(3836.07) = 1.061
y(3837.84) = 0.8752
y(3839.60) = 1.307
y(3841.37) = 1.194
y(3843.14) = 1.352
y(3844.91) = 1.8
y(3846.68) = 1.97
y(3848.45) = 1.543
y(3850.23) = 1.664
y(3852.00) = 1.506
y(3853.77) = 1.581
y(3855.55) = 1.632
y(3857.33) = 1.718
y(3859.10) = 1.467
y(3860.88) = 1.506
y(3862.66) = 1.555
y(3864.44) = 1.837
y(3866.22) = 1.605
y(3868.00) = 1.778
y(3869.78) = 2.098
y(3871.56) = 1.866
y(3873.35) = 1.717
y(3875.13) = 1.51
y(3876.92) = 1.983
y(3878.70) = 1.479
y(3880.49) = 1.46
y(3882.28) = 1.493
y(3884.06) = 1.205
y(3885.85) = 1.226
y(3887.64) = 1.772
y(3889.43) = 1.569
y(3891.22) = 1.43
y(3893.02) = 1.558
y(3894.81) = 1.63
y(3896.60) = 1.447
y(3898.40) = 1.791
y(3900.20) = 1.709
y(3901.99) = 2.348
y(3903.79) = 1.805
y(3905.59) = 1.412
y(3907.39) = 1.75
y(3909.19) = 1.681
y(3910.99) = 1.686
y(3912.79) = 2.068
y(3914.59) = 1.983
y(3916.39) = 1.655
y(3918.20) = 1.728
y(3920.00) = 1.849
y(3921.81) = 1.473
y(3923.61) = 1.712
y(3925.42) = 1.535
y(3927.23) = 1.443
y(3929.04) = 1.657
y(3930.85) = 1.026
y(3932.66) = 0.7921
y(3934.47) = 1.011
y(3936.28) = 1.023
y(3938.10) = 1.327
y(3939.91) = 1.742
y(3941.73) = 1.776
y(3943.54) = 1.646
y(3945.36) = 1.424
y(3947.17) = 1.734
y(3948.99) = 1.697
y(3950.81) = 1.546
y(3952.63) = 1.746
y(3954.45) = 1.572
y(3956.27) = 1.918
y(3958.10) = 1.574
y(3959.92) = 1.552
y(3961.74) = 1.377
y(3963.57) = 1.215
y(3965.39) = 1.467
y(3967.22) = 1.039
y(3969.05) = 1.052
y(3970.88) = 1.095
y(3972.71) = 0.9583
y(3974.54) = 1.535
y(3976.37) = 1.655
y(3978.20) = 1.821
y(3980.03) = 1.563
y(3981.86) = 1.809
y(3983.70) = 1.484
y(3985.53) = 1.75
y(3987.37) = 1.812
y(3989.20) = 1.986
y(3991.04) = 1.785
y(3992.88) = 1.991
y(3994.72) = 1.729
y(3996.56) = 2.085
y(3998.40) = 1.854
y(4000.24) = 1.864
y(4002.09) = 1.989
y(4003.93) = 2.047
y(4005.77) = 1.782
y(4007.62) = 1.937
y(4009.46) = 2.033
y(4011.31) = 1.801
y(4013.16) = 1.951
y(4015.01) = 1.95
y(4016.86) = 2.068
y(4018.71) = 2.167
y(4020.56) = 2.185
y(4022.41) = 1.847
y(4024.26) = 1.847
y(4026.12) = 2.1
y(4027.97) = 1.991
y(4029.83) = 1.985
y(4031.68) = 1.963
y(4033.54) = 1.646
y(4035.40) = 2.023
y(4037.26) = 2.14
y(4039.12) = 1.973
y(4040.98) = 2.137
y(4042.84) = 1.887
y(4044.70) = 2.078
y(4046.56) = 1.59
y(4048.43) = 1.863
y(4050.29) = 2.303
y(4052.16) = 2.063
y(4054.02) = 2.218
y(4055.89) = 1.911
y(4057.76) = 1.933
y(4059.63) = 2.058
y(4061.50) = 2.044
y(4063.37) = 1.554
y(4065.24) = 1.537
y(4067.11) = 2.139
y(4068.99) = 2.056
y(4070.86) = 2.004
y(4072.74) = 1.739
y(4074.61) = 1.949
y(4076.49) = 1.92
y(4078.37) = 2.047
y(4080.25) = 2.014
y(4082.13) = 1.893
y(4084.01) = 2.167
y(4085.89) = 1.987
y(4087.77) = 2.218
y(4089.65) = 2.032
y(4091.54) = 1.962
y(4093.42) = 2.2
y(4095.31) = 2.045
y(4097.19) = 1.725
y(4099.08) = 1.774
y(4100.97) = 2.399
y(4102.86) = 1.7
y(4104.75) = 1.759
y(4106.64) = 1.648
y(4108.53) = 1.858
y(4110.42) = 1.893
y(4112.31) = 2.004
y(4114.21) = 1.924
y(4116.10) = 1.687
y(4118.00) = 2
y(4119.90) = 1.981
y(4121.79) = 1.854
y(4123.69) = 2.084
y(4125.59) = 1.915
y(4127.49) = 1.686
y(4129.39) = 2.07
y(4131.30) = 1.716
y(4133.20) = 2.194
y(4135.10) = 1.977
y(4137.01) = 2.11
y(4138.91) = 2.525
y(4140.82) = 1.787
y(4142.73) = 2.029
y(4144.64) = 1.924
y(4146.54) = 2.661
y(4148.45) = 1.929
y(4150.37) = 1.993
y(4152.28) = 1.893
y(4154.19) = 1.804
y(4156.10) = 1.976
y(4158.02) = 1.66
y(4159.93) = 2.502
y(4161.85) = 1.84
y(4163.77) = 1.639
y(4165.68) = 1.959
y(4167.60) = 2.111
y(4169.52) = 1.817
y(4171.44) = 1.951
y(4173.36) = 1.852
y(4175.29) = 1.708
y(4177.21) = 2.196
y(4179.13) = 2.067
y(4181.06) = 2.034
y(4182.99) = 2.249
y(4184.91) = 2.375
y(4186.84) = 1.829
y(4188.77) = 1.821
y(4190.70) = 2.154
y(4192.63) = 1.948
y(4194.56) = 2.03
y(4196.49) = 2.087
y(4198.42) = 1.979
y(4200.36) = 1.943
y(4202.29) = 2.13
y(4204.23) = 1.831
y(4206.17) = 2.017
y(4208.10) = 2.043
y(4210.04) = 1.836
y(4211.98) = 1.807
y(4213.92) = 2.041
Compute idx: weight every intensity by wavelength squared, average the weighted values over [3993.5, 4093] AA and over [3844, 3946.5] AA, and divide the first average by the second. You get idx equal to 1.32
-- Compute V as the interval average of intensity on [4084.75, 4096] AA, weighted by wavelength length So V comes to 2.08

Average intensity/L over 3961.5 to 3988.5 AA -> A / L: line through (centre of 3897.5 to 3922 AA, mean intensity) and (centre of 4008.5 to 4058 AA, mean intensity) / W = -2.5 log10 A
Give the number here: 0.29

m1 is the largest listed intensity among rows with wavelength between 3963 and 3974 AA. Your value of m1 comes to 1.467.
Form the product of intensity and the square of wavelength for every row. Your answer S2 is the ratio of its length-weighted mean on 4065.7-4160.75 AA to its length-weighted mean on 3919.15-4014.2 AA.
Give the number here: 1.3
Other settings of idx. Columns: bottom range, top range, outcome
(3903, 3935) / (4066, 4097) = 1.39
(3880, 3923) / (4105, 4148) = 1.33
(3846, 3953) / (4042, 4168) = 1.35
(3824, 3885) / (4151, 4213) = 1.52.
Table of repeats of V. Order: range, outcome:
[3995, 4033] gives 1.96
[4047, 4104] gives 1.98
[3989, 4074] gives 1.95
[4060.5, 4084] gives 1.92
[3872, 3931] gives 1.64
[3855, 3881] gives 1.68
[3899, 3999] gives 1.59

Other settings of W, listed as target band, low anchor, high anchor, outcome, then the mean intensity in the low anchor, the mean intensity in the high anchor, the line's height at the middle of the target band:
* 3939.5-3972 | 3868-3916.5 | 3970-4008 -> 0.15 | 1.68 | 1.74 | 1.72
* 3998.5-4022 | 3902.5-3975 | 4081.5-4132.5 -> -0.17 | 1.51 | 1.93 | 1.69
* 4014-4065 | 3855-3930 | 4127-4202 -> -0.07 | 1.66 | 2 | 1.85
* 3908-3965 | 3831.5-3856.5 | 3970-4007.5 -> 0.04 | 1.42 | 1.74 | 1.62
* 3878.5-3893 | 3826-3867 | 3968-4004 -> 0.05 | 1.47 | 1.68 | 1.53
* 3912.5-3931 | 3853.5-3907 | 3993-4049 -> 0.05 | 1.64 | 1.95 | 1.73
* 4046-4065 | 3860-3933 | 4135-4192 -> -0.05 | 1.64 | 2.01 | 1.86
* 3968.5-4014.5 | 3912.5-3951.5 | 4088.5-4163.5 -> -0.05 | 1.53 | 1.96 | 1.66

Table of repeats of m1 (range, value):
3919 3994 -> 1.991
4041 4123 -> 2.399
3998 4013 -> 2.047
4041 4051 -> 2.303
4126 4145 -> 2.525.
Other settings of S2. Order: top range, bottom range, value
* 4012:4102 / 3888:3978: 1.37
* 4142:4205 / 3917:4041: 1.30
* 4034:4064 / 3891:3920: 1.23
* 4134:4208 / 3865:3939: 1.44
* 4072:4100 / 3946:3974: 1.47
